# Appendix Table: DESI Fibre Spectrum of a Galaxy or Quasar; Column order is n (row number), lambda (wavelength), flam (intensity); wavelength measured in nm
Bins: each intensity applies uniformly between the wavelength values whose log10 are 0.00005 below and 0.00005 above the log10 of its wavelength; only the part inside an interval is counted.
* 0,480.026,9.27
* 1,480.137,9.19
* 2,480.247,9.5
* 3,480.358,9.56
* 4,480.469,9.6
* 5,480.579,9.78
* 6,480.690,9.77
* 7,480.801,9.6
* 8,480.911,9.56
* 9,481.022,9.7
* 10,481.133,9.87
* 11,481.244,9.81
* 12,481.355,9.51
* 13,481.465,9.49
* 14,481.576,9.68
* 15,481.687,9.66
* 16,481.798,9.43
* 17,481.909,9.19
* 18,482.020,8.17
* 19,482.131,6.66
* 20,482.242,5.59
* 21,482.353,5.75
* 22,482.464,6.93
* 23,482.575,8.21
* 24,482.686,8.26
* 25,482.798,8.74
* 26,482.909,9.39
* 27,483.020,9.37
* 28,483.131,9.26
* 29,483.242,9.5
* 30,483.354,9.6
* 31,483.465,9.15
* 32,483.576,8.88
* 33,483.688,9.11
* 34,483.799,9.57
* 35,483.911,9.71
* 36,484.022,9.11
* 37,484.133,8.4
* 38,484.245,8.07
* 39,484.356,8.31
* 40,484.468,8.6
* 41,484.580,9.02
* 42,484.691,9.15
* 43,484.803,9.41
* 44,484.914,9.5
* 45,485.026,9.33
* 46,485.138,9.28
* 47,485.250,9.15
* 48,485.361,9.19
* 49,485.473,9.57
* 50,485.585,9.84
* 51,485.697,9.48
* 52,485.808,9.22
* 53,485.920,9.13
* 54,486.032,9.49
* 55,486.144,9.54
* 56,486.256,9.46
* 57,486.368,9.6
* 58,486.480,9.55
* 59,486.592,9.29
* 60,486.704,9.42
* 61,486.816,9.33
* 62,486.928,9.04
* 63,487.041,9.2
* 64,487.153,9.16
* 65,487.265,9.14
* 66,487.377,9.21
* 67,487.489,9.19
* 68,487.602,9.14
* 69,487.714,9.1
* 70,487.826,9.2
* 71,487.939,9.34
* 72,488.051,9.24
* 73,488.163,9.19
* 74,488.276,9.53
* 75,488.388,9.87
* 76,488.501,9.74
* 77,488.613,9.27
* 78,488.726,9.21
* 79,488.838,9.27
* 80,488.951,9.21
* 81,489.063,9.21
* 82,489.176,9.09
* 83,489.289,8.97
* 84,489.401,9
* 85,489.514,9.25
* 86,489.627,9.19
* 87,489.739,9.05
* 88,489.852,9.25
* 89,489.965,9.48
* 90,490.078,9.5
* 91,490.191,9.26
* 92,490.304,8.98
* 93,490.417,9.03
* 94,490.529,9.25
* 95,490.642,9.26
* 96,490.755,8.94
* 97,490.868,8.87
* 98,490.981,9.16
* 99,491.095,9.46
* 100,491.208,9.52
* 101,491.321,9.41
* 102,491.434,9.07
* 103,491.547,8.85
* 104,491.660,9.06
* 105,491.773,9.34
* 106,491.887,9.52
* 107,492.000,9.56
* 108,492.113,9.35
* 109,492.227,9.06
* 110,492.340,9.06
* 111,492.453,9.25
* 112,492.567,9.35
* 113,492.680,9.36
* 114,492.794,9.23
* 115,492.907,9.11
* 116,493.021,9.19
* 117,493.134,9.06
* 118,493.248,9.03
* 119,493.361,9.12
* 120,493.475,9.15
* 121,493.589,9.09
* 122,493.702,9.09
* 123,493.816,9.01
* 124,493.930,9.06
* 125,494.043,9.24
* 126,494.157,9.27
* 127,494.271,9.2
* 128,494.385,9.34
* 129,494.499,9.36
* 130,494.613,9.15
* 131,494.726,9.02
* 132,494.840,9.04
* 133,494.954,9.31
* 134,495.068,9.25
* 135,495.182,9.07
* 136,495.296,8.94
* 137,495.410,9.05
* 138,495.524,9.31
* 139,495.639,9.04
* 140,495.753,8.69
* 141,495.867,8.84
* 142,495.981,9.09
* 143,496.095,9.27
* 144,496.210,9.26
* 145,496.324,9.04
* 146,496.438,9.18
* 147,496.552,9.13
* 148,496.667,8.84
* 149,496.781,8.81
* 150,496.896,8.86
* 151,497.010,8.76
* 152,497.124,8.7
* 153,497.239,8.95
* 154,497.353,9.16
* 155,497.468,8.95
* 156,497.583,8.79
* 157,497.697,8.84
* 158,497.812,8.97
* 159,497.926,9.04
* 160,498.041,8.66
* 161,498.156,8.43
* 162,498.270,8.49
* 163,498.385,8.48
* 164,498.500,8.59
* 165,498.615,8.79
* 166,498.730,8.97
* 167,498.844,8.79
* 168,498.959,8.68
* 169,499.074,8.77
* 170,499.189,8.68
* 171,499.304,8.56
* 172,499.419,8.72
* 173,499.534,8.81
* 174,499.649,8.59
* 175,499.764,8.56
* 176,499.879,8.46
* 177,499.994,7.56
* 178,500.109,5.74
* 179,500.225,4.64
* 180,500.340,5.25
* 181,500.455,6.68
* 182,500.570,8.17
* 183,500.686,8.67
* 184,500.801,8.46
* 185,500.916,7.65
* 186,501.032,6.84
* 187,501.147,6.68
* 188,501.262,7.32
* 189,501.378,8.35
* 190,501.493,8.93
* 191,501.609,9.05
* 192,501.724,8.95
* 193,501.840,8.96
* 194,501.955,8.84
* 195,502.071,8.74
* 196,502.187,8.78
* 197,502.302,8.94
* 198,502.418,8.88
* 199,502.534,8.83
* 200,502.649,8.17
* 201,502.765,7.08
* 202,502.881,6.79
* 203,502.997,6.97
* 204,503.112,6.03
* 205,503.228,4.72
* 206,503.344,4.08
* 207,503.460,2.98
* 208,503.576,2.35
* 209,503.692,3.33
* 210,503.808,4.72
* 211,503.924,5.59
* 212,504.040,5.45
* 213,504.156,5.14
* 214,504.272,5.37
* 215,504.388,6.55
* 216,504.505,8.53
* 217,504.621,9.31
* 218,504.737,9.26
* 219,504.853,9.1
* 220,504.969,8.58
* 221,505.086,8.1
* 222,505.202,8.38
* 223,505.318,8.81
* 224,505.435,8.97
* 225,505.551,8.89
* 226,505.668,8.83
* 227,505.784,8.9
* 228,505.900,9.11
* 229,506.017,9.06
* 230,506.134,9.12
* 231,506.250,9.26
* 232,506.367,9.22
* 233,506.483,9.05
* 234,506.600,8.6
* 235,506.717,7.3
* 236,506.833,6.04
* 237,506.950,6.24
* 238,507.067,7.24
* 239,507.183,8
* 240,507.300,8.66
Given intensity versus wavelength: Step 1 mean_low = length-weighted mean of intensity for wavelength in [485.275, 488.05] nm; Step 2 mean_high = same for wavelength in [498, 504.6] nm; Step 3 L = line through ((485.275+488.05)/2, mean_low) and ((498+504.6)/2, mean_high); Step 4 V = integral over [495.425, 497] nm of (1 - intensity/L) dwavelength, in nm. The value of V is -0.19 nm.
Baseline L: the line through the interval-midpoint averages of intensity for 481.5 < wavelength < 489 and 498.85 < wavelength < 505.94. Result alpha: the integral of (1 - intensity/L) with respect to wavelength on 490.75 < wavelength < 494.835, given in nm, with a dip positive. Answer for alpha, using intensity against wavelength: -0.400 nm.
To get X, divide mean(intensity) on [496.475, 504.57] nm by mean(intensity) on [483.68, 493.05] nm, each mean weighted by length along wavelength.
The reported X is 0.8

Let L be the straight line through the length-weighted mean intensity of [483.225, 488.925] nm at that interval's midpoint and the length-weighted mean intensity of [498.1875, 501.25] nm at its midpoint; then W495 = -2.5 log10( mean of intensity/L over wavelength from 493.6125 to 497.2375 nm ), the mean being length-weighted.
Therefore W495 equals -0.090 mag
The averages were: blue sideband 9.25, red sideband 7.93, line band 9.07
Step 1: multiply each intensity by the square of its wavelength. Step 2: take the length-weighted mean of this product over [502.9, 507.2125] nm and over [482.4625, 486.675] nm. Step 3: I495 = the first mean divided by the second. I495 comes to 0.9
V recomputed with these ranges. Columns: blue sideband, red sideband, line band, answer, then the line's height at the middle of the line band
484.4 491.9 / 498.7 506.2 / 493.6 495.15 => -0.12 nm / 8.54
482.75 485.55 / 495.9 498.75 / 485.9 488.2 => -0.05 nm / 9.08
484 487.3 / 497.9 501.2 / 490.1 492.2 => -0.12 nm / 8.73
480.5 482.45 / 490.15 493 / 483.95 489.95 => -0.11 nm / 9.05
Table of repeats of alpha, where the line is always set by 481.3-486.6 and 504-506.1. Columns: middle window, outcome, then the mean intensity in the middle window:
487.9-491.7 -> -0.22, 9.24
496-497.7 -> -0.10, 8.98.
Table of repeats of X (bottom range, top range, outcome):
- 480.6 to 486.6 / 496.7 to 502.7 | 0.92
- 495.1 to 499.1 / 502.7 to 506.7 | 0.81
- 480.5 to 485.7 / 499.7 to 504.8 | 0.79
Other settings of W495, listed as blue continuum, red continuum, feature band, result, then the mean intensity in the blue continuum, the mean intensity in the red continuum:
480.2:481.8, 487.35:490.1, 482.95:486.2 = 0.03 mag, 9.64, 9.27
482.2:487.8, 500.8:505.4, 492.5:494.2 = -0.12 mag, 9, 7.23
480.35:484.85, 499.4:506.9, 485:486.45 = -0.08 mag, 8.92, 7.56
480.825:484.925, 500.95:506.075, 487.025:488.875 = -0.10 mag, 8.85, 7.44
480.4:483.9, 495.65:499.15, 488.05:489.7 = -0.05 mag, 8.94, 8.86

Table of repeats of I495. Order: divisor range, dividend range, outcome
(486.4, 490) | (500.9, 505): 0.81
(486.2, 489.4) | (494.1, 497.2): 1.01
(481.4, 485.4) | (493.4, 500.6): 1.05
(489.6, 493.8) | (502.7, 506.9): 0.83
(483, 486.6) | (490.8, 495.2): 1.03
